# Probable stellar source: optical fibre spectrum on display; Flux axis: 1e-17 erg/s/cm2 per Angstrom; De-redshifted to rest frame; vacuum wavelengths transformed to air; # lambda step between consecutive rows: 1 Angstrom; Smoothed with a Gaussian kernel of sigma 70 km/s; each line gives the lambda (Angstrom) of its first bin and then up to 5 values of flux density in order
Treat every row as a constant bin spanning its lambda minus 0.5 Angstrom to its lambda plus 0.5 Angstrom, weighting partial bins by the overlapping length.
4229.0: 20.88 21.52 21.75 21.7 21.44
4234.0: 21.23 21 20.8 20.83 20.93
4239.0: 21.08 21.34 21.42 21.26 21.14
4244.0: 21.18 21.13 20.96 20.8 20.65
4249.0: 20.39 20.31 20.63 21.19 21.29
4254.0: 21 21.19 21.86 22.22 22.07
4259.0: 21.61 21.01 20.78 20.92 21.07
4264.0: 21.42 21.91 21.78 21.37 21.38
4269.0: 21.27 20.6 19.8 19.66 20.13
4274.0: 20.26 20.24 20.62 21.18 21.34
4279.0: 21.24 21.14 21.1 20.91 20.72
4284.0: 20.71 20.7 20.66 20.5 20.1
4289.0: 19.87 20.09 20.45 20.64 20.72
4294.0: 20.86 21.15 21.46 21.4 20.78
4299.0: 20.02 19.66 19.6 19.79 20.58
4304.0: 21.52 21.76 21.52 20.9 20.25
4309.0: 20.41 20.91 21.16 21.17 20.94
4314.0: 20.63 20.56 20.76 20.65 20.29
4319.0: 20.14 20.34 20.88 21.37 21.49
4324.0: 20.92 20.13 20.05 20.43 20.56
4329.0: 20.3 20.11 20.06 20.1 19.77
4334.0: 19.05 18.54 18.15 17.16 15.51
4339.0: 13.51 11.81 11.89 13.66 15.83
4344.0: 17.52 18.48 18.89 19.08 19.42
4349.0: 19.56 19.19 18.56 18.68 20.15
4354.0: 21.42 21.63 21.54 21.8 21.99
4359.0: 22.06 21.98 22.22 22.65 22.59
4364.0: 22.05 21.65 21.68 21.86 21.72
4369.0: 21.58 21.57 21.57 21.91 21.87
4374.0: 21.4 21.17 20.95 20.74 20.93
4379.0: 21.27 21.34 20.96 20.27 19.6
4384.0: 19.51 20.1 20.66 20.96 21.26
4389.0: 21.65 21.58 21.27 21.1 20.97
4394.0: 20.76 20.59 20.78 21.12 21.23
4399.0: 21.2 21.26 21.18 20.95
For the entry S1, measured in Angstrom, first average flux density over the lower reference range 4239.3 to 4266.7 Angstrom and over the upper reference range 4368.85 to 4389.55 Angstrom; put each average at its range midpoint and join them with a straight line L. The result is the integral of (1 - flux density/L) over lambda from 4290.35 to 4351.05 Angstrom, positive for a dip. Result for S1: 4.4 Angstrom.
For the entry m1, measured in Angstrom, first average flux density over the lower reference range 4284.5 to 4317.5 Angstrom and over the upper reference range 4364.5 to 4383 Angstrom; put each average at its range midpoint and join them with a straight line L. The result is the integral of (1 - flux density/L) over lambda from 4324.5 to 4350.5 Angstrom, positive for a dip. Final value 3.7 Angstrom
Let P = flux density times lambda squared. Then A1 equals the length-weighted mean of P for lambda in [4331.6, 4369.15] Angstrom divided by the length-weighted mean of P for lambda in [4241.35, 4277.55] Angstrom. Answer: 0.96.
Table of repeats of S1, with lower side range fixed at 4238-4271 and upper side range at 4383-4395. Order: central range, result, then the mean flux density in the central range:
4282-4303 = 0.56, 20.5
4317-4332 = 0.35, 20.5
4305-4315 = 0.06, 20.9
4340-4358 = 2.03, 18.6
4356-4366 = -0.56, 22.1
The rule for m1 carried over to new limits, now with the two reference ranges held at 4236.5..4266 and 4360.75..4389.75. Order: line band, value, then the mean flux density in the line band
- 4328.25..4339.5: 1.5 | 18.4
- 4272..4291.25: 0.5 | 20.6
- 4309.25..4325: 0.3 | 20.8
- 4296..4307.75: 0.3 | 20.7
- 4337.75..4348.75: 2.7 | 16.1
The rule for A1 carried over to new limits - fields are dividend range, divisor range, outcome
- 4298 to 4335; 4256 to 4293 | 1.00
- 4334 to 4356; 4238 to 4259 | 0.87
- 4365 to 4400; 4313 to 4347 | 1.15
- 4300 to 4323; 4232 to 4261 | 1.01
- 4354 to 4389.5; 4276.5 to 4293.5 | 1.08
